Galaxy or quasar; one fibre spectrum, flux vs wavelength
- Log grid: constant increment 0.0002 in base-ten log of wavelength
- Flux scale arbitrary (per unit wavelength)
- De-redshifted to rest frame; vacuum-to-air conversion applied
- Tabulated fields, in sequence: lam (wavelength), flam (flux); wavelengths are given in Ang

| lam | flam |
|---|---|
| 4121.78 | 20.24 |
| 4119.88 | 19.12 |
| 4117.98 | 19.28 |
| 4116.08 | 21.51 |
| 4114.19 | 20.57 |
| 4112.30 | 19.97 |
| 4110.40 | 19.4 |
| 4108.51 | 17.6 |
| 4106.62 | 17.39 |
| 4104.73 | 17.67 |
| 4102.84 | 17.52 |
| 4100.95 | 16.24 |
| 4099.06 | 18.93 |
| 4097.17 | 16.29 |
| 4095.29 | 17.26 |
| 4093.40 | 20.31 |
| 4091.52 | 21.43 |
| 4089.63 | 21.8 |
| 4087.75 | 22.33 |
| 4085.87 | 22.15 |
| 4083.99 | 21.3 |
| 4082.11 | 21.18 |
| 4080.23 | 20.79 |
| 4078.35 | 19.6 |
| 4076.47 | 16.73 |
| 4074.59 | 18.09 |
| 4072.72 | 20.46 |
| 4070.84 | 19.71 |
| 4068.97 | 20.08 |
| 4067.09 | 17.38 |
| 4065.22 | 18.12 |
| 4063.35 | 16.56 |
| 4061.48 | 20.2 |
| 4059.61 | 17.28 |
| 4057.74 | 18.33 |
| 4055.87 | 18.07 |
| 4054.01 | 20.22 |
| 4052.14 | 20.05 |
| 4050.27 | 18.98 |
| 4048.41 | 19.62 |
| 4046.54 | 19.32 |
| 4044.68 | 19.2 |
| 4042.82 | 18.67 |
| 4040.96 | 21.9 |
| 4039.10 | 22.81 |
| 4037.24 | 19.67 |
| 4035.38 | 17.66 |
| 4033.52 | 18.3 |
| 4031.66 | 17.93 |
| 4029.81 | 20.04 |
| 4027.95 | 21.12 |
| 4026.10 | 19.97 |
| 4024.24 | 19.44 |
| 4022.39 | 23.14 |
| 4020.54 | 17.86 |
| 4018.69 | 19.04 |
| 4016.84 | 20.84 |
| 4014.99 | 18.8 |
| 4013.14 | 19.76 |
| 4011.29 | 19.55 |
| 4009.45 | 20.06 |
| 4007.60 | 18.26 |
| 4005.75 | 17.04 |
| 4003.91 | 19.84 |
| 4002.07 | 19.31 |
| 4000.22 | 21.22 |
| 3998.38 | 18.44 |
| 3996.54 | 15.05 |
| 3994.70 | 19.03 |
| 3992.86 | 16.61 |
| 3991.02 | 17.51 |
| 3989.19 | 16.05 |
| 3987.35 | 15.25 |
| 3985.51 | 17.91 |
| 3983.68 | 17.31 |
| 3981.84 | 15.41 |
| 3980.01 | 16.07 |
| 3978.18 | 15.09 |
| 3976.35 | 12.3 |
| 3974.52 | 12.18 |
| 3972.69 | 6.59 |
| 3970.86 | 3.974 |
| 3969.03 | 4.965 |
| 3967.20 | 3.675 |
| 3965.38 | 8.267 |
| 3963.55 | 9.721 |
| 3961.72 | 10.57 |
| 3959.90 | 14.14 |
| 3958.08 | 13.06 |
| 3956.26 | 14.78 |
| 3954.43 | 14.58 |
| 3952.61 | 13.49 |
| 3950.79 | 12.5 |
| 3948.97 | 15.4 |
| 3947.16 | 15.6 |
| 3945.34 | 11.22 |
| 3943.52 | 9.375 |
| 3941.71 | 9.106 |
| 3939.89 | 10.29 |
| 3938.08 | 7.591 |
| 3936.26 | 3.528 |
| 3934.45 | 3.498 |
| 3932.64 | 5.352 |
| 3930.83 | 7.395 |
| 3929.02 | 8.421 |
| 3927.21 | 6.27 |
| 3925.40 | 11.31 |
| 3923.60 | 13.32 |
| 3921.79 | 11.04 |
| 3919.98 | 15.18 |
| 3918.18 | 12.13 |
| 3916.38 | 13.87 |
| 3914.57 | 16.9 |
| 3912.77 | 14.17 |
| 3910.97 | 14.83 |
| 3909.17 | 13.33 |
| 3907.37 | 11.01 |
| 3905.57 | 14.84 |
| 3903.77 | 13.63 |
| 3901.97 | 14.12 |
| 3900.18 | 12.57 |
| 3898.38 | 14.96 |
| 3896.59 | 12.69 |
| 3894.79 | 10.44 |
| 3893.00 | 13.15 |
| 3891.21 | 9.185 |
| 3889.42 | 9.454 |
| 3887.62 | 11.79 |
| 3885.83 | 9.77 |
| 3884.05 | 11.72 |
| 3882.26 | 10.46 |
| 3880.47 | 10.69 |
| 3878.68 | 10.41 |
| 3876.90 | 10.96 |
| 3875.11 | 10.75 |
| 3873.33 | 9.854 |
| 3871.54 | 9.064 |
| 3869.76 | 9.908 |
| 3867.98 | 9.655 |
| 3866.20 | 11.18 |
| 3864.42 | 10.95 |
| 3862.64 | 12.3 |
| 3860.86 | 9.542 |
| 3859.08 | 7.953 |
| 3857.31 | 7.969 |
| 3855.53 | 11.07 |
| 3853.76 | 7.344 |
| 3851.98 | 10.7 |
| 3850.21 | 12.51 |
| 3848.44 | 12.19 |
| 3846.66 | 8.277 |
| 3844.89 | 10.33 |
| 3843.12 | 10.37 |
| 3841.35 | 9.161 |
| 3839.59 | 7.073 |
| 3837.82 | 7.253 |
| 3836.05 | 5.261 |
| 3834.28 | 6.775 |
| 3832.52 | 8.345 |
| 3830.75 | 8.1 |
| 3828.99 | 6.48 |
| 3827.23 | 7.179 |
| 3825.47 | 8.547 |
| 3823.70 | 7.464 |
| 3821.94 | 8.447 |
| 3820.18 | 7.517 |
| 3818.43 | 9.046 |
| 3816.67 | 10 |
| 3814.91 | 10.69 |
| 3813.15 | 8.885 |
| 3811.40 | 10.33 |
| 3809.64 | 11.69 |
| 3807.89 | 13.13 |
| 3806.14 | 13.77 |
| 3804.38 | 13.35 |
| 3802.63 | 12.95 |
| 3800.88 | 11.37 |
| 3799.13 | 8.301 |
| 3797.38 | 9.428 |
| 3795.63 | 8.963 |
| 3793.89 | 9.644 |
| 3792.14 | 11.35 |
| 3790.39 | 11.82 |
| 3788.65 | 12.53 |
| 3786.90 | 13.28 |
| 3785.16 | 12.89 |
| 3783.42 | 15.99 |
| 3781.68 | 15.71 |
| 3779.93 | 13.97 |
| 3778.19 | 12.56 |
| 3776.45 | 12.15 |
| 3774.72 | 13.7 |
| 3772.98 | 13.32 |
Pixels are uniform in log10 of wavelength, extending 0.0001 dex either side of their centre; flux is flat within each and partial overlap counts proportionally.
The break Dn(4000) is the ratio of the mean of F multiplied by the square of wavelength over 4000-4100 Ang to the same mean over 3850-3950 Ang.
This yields 1.93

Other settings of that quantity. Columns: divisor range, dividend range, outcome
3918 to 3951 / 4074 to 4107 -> 2.13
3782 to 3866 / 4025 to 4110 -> 2.18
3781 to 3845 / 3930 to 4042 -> 1.63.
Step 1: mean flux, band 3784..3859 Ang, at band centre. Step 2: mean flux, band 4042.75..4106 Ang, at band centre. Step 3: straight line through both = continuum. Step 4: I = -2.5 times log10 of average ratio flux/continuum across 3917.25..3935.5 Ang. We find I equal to 0.41 mag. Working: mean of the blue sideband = 9.8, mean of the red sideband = 19.2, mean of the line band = 9.35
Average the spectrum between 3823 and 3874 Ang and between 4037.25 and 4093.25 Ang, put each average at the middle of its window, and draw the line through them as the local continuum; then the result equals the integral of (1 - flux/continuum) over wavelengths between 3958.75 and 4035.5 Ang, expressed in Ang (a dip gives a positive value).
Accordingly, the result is 2.4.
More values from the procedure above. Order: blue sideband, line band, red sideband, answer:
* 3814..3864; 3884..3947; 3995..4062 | 8.8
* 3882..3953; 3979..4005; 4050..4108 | -4.4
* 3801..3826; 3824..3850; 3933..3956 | 5.3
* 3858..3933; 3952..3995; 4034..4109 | 6.2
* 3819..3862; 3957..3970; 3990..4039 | 5.5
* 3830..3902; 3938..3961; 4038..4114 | 2.1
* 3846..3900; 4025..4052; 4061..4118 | -3.8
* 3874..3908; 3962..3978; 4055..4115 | 7.1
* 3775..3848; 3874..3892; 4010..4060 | 3.7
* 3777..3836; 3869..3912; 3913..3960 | -2.9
